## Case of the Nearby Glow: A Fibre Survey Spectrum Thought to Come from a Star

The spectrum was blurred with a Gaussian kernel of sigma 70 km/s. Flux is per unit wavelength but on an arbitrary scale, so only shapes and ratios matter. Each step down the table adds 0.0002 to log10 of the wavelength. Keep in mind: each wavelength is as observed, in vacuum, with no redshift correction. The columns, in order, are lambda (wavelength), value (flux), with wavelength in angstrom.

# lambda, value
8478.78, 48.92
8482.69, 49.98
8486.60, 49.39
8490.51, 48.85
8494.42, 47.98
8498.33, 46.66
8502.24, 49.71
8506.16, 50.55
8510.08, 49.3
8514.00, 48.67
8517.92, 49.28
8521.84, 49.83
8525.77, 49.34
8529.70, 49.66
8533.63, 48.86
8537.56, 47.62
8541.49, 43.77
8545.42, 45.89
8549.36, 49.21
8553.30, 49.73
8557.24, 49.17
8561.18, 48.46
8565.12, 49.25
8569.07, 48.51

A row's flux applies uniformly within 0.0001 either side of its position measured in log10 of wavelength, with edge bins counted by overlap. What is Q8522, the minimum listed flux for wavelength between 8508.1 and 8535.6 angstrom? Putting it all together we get 48.67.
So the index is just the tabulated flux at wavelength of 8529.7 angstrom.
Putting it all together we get 49.66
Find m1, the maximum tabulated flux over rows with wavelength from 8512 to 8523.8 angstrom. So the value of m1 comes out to 49.83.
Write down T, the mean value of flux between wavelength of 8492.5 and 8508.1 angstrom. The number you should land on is 48.7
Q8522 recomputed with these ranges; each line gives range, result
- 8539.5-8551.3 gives 43.77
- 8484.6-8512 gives 46.66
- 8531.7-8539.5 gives 47.62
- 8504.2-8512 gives 49.3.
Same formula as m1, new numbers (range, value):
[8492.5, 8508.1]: 50.55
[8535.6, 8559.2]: 49.73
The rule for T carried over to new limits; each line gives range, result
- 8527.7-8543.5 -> 47.5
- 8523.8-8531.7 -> 49.4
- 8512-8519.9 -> 49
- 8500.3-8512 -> 49.8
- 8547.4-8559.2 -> 49.4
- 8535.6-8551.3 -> 46.6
